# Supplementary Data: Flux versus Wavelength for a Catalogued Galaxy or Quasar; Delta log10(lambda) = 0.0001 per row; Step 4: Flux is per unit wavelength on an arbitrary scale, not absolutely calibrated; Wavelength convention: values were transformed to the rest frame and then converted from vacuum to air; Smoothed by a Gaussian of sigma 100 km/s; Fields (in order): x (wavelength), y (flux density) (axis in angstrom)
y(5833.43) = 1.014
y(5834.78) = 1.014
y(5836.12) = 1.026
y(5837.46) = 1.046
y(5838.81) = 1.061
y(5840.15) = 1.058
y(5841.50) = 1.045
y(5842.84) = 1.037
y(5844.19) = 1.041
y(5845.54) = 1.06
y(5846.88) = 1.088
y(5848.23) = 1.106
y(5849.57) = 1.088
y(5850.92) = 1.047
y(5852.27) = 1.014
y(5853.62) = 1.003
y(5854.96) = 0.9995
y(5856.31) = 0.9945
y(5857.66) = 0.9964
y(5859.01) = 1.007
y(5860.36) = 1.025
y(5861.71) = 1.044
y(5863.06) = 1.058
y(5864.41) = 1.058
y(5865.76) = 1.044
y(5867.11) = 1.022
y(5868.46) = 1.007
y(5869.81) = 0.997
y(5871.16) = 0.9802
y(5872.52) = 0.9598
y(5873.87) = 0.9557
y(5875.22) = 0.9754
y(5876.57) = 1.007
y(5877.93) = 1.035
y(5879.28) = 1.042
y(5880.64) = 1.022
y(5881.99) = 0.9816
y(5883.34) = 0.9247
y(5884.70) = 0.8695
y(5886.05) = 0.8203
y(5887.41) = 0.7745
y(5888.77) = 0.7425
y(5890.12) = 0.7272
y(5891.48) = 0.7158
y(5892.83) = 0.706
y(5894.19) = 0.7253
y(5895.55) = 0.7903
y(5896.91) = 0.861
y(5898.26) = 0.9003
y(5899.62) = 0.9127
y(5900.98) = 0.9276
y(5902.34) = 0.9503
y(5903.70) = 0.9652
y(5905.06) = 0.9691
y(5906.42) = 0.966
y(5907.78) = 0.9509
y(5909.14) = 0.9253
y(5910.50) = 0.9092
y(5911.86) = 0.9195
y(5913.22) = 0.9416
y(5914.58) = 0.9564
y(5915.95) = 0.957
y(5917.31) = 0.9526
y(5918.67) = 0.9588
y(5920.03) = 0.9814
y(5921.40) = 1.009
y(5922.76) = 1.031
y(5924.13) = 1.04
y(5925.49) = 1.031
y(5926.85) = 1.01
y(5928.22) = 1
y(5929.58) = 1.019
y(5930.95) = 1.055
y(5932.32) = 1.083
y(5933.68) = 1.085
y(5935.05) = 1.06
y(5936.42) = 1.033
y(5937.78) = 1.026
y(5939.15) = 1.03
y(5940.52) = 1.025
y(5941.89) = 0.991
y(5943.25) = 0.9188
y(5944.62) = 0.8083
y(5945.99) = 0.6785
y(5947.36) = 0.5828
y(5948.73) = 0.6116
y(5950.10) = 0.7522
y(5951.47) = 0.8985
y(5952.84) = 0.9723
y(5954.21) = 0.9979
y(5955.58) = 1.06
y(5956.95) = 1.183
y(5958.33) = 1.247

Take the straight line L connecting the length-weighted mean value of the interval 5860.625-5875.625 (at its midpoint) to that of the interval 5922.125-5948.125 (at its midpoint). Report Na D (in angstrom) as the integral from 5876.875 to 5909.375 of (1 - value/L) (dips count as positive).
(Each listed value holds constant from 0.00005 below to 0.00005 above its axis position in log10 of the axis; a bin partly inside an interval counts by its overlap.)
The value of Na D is 3.6 angstrom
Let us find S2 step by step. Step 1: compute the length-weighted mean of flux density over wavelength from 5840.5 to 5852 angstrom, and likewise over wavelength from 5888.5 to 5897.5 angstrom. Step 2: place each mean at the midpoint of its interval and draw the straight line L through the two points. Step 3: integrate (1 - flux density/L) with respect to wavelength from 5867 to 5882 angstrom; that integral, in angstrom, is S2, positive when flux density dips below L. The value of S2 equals -2.2 angstrom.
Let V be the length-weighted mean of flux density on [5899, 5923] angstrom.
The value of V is 0.953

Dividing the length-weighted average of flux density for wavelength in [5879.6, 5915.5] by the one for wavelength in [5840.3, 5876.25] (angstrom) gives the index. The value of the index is 0.86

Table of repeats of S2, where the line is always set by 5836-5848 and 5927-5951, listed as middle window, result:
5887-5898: 2.5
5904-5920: 0.3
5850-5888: 1.1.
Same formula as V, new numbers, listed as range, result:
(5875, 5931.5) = 0.927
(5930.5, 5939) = 1.06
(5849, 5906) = 0.944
